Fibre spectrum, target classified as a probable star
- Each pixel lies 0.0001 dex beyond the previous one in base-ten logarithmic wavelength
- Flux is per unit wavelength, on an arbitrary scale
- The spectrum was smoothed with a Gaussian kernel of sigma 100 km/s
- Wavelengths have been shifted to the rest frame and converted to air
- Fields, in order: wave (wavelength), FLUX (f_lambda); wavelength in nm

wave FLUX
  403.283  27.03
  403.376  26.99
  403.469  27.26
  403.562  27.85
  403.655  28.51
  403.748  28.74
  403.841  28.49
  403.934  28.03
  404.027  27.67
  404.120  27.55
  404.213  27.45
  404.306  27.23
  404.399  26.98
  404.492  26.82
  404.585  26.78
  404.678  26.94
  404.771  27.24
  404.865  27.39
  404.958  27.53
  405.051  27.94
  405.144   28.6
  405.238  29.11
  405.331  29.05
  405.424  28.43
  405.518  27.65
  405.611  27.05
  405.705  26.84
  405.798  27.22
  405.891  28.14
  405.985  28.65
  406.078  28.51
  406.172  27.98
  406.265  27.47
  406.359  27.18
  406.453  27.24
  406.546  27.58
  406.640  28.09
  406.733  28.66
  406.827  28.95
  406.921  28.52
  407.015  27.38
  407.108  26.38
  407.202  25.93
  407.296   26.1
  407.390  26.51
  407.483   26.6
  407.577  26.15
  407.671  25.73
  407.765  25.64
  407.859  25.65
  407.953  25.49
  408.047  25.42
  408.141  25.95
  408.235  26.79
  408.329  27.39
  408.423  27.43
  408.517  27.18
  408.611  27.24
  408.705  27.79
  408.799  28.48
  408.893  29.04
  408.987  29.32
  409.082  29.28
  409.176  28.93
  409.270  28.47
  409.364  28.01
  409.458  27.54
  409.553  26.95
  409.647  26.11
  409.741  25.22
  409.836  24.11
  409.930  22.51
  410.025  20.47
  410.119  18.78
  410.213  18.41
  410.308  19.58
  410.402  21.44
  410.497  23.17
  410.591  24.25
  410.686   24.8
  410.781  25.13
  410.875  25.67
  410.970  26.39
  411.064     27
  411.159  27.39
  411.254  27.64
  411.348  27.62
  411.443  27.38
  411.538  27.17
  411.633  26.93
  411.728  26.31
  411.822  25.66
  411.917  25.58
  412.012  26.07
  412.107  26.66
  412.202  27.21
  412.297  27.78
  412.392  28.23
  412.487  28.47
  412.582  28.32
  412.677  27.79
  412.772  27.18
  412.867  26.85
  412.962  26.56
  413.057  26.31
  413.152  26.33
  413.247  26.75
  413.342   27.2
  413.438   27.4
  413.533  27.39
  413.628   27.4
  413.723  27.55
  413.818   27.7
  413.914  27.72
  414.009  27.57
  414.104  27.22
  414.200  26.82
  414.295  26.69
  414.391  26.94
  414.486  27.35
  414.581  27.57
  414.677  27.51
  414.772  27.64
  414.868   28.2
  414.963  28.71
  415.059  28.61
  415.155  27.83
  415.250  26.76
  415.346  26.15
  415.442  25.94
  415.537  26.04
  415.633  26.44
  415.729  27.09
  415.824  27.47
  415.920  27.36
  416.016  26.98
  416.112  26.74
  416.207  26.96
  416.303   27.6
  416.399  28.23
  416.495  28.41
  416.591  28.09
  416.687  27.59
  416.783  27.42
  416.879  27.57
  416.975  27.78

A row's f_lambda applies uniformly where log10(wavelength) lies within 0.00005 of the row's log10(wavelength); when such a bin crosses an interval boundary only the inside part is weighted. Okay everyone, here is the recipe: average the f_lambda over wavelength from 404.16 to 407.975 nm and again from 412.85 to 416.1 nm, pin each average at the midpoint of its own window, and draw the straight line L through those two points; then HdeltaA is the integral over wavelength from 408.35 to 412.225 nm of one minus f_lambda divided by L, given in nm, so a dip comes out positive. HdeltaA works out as 0.20 nm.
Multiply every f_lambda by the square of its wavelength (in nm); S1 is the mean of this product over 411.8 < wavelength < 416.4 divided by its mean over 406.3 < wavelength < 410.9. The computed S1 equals 1.1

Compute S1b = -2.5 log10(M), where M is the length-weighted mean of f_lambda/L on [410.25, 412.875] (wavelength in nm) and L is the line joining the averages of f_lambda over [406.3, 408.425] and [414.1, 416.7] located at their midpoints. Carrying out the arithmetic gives 0.037 mag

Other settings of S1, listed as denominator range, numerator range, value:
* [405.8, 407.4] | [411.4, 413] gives 1.01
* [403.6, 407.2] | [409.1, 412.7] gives 0.95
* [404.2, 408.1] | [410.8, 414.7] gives 1.03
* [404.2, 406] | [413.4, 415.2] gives 1.04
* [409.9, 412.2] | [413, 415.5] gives 1.12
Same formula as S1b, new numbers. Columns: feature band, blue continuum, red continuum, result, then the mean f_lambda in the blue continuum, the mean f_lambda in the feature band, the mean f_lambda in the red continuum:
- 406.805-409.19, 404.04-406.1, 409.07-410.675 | -0.063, 27.7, 27.1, 24.2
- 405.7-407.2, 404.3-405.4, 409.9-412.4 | -0.031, 27.7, 27.8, 25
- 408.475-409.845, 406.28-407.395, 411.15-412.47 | -0.019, 27.4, 27.7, 27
